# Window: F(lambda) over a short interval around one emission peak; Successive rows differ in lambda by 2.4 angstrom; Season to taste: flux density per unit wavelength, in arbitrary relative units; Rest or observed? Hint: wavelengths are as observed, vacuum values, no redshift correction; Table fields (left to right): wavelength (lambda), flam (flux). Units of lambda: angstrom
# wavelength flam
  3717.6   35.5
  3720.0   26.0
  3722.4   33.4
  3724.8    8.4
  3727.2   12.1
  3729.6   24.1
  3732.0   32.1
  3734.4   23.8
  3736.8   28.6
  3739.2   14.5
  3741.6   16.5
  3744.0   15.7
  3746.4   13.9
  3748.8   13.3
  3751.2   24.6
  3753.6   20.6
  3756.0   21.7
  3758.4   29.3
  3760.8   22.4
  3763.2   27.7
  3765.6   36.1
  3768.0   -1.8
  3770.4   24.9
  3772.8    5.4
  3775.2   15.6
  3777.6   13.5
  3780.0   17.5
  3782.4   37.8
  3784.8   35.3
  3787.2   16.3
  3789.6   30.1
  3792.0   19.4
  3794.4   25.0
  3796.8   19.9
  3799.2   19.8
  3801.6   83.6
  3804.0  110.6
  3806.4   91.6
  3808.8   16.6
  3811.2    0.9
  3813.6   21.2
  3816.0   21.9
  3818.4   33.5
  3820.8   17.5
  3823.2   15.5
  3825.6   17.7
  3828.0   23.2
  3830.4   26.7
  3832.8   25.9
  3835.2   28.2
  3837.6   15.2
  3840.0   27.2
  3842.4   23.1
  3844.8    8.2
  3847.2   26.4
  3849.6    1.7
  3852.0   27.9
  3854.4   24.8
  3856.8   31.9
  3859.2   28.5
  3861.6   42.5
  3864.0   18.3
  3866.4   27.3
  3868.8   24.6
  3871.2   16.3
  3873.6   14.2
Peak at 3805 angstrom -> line [O II] 3727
